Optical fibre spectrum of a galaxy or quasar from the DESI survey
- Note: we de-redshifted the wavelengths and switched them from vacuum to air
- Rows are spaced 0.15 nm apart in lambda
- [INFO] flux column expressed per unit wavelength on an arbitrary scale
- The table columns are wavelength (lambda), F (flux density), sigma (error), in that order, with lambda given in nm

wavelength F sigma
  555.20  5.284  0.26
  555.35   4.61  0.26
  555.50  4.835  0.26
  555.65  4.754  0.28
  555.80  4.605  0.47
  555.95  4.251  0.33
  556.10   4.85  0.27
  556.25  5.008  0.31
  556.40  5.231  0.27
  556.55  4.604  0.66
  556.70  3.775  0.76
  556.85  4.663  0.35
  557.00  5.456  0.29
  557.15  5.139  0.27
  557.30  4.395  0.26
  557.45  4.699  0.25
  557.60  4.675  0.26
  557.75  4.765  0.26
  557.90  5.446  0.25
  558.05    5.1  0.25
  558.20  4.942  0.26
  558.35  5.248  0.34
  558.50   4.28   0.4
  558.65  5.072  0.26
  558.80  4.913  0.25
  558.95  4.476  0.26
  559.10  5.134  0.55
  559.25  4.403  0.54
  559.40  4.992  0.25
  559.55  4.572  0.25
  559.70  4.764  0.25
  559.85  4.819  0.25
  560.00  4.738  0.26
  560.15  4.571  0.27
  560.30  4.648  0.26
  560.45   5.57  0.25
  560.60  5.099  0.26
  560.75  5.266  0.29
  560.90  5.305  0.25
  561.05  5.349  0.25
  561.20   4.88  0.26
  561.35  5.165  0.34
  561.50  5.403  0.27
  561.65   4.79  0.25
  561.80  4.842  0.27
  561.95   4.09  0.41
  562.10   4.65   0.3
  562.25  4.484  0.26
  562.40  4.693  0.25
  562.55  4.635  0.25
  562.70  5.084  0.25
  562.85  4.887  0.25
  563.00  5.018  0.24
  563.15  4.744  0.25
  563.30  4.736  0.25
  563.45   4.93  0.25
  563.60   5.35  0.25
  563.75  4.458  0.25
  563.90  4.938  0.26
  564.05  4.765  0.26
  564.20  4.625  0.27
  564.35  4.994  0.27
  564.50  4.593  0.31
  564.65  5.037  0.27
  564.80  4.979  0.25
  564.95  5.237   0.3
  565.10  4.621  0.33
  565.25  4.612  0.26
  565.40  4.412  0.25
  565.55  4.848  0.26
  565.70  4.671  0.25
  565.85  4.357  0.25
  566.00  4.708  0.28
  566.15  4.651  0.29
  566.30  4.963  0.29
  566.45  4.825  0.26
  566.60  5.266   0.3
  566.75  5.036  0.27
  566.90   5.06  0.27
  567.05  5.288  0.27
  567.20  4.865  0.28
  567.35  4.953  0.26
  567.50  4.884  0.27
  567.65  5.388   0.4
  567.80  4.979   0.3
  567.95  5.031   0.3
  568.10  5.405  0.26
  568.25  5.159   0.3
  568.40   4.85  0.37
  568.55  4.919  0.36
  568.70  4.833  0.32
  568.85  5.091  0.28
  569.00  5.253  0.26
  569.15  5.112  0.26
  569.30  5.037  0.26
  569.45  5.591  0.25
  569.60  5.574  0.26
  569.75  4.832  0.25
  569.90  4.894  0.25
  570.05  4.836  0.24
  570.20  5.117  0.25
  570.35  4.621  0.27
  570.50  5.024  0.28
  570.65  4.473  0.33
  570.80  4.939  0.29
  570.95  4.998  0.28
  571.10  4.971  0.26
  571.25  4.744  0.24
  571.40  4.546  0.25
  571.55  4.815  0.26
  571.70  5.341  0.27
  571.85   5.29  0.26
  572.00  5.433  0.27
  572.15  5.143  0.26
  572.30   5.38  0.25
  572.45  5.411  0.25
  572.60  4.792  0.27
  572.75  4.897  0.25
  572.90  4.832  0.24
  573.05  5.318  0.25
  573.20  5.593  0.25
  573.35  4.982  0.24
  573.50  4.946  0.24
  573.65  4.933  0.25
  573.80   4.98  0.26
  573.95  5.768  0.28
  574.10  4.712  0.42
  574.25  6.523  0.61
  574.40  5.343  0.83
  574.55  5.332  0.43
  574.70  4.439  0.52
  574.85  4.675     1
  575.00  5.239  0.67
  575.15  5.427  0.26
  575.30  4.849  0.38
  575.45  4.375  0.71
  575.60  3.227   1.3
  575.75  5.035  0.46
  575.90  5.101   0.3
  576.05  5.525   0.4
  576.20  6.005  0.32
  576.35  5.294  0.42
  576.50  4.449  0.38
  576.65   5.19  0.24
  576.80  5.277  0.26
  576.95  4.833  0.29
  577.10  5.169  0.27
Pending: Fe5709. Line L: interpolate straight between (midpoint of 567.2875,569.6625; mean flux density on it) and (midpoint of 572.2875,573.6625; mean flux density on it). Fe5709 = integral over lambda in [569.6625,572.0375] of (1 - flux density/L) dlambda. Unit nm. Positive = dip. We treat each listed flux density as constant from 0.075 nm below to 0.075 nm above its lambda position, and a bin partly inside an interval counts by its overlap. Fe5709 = 0.09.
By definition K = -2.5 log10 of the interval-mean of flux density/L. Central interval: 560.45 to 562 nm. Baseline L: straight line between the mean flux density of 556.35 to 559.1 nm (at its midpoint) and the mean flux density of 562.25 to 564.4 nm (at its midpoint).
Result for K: -0.05 mag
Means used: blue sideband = 4.83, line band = 5.06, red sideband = 4.83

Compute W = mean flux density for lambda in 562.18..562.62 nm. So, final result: 4.61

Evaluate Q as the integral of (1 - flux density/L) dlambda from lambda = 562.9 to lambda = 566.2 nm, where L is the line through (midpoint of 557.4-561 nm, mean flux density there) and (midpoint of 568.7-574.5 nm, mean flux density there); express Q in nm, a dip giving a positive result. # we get 0.13 nm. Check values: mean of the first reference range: 4.9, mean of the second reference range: 5.1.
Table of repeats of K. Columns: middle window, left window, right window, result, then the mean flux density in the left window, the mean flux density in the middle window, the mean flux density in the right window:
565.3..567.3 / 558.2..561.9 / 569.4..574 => 0.03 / 4.92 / 4.84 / 5.06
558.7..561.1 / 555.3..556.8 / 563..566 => -0.04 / 4.65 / 4.91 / 4.79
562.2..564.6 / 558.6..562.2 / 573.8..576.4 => 0.03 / 4.89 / 4.81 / 5.1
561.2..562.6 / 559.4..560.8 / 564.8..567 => 0.02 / 4.89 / 4.76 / 4.82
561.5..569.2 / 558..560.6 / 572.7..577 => 0.01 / 4.84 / 4.88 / 5.07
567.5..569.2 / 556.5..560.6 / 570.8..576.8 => -0.02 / 4.82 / 5.08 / 5.07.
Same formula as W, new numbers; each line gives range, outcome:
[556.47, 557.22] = 4.73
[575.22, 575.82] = 4.37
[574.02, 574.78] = 5.27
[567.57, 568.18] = 5.2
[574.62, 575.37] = 4.93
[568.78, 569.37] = 5.12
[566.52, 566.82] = 5.15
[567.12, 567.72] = 5.02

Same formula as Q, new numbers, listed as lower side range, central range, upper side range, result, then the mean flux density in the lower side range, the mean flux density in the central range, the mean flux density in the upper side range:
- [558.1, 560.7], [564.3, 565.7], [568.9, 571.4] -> 0.03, 4.84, 4.8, 4.99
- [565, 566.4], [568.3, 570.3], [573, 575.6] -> -0.09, 4.66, 5.07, 5.09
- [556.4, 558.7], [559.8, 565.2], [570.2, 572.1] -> -0.02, 4.83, 4.89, 4.94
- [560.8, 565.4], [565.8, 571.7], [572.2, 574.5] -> 0.10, 4.86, 4.98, 5.23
